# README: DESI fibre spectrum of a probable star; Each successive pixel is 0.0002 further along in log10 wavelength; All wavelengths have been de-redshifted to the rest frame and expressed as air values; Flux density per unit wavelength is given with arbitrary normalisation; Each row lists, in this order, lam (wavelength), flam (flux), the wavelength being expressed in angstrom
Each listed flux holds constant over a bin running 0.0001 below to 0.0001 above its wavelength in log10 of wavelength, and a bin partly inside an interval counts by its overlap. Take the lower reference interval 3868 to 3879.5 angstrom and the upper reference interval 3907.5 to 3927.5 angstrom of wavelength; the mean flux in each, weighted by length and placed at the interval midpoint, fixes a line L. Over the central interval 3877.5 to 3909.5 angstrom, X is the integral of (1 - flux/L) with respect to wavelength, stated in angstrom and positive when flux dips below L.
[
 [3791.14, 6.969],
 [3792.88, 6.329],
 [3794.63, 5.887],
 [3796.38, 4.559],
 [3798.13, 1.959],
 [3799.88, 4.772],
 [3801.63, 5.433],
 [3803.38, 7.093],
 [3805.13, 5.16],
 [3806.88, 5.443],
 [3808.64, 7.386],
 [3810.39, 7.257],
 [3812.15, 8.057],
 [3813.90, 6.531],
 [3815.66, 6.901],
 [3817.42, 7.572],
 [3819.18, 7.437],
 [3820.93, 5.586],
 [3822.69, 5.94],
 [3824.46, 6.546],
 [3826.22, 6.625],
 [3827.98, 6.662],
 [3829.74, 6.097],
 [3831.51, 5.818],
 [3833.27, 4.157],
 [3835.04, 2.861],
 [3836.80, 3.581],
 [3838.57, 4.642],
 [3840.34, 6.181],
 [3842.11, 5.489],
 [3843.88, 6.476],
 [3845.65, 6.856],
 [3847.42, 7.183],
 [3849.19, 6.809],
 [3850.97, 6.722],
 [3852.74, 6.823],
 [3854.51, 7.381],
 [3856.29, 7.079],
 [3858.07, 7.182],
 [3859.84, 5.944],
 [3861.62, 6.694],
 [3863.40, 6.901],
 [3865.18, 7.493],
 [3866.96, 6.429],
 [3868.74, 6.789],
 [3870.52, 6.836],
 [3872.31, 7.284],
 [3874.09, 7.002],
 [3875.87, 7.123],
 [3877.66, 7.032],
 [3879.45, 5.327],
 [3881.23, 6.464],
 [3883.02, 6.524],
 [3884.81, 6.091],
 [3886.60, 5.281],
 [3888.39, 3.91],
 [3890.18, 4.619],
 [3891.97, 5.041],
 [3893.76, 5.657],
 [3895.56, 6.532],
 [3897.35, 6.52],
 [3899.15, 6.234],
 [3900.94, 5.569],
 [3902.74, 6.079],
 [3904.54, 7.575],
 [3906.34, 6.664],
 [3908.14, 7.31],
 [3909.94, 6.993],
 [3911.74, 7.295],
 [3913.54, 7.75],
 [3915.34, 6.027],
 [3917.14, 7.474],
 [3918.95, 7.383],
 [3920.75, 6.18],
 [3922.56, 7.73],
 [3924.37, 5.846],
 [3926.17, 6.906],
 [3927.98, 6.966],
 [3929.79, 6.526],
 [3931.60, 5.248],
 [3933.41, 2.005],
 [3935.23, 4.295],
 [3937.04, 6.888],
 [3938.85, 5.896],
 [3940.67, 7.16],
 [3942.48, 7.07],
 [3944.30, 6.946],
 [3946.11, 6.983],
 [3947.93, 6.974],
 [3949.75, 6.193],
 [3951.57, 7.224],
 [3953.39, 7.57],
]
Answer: 4.2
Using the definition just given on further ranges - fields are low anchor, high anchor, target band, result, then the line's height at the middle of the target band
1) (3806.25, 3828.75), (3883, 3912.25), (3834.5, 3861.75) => 1.5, 6.51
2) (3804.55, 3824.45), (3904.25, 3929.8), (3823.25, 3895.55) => 7.0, 6.81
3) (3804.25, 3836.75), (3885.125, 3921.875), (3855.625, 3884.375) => -2.3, 6.25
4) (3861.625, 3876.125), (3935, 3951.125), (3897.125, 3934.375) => 1.4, 6.74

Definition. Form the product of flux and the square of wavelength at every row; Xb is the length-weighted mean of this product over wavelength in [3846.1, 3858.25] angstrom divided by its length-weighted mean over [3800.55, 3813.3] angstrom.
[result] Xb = 1.10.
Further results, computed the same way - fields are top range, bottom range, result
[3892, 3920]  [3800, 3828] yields 1.07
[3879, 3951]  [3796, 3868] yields 1.06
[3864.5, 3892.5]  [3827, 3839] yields 1.31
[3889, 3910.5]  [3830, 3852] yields 1.14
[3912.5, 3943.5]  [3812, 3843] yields 1.13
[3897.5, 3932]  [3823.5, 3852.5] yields 1.21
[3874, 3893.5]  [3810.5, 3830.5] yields 0.89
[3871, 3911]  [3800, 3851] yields 1.05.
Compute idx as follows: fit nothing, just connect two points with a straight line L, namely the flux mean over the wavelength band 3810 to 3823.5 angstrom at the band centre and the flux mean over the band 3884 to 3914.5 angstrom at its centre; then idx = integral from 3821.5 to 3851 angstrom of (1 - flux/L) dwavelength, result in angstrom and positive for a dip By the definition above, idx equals 4.2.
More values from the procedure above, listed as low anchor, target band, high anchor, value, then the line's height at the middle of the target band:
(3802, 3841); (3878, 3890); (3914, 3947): 1.2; 6.21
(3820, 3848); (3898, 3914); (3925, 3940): -3.3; 5.63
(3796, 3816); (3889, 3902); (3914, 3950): 1.1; 6.22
